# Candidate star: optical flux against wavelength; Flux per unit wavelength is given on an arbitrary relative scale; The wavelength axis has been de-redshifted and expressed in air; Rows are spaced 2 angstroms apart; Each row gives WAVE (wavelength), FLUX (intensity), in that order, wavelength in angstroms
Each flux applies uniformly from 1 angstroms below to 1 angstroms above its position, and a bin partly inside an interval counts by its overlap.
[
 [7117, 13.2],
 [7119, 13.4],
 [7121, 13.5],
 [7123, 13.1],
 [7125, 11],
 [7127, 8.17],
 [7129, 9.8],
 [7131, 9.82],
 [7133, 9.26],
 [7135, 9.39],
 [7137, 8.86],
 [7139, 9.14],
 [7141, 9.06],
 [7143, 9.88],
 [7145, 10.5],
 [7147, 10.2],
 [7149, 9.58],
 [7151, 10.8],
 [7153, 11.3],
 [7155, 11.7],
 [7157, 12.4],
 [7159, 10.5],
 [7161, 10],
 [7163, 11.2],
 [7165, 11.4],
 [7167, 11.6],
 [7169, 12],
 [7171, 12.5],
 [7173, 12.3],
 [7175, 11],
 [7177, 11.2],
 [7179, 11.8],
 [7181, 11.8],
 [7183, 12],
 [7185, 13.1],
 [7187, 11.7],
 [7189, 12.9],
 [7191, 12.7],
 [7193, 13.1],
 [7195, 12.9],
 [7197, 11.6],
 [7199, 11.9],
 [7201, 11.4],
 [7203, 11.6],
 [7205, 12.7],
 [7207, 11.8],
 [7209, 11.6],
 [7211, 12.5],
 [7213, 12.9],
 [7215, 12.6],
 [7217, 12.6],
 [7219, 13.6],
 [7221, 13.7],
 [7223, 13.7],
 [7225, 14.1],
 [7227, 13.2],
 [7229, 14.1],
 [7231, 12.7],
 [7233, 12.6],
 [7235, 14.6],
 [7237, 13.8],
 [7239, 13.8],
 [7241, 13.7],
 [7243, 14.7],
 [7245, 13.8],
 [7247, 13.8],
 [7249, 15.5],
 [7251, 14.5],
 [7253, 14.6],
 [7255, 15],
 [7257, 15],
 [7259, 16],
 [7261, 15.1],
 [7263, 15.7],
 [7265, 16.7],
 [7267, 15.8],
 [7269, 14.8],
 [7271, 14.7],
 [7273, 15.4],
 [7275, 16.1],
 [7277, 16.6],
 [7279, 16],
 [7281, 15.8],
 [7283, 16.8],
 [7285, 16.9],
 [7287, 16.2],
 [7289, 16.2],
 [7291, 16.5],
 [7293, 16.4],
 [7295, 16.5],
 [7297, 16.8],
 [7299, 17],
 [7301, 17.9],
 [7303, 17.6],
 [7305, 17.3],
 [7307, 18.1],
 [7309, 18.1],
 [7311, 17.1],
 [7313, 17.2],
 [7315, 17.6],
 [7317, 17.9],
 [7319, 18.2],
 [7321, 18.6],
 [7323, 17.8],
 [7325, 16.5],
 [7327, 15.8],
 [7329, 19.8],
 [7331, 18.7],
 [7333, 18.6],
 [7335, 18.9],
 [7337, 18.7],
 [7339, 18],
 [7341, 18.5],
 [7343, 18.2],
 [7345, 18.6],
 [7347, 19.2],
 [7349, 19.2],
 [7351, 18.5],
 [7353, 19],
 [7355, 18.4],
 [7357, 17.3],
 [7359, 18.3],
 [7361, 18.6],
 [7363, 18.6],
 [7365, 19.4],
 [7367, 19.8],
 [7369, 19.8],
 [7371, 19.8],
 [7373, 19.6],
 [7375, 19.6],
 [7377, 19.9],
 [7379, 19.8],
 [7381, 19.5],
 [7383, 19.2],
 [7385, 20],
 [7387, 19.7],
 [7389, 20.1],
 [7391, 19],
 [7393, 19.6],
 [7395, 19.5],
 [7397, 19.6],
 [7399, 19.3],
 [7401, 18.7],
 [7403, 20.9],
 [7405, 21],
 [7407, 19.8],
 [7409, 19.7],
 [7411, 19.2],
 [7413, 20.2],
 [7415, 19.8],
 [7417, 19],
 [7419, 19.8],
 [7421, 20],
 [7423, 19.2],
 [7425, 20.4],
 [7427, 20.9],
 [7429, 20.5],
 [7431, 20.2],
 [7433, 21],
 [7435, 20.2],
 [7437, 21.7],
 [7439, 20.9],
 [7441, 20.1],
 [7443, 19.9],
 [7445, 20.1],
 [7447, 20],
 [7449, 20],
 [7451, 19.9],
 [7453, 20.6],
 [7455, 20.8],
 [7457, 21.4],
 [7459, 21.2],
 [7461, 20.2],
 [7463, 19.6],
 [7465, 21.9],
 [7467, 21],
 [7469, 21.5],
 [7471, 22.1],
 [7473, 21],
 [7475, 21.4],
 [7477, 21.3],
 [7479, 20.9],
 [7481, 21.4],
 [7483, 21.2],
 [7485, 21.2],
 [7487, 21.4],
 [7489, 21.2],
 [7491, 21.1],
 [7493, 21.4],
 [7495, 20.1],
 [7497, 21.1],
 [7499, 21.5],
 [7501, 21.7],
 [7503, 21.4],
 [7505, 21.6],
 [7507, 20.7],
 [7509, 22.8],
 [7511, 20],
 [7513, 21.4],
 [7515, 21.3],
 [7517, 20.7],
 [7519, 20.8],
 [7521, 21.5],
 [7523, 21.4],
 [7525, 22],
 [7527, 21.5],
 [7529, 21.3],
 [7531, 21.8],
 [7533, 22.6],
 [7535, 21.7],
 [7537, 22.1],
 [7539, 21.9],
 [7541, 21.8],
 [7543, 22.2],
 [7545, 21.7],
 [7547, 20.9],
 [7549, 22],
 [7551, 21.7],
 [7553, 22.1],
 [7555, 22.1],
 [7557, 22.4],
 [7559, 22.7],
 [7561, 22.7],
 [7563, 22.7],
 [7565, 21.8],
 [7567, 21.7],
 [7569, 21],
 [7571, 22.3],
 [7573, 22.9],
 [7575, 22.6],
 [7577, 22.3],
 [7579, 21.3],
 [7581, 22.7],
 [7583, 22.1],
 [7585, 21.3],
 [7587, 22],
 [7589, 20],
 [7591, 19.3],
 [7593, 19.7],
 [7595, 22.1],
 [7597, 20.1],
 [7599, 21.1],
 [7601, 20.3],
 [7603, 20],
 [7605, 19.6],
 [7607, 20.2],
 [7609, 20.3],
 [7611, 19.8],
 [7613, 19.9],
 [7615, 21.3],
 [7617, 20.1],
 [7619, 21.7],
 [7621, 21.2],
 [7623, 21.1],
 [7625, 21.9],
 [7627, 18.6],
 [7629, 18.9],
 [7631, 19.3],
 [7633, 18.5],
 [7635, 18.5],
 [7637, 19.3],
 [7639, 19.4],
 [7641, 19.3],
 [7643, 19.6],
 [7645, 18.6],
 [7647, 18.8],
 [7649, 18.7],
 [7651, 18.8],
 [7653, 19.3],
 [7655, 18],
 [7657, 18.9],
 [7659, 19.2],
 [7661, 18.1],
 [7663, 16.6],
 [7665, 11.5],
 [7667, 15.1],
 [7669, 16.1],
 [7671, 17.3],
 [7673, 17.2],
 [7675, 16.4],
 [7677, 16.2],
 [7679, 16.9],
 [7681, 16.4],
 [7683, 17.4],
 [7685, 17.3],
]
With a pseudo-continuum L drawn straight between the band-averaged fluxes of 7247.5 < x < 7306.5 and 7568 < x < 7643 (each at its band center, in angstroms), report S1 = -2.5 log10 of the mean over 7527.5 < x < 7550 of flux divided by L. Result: -0.11 mag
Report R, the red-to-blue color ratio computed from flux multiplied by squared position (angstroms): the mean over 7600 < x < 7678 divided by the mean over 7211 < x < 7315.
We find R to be 1.36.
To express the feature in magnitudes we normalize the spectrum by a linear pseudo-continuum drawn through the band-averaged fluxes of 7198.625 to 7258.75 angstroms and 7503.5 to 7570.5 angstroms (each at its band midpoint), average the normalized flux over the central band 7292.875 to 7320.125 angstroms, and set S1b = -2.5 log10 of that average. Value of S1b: -0.13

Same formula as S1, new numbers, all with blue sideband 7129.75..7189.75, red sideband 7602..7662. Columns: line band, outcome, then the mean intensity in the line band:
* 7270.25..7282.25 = -0.21 mag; 15.8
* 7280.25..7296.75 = -0.23 mag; 16.4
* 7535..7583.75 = -0.21 mag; 22.1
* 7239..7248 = -0.12 mag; 14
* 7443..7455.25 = -0.24 mag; 20.2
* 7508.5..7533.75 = -0.22 mag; 21.4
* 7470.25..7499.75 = -0.25 mag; 21.2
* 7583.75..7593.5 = -0.10 mag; 20.5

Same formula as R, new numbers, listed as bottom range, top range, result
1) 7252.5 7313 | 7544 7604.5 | 1.43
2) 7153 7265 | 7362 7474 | 1.65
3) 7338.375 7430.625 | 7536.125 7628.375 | 1.16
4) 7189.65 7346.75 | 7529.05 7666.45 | 1.45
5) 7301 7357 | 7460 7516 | 1.22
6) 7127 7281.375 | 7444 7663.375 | 1.80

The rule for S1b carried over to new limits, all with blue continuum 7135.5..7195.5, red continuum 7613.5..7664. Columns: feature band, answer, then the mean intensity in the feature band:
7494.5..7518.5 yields -0.23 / 21.2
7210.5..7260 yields -0.12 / 13.9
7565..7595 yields -0.17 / 21.5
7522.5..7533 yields -0.24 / 21.7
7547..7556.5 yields -0.22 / 21.9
